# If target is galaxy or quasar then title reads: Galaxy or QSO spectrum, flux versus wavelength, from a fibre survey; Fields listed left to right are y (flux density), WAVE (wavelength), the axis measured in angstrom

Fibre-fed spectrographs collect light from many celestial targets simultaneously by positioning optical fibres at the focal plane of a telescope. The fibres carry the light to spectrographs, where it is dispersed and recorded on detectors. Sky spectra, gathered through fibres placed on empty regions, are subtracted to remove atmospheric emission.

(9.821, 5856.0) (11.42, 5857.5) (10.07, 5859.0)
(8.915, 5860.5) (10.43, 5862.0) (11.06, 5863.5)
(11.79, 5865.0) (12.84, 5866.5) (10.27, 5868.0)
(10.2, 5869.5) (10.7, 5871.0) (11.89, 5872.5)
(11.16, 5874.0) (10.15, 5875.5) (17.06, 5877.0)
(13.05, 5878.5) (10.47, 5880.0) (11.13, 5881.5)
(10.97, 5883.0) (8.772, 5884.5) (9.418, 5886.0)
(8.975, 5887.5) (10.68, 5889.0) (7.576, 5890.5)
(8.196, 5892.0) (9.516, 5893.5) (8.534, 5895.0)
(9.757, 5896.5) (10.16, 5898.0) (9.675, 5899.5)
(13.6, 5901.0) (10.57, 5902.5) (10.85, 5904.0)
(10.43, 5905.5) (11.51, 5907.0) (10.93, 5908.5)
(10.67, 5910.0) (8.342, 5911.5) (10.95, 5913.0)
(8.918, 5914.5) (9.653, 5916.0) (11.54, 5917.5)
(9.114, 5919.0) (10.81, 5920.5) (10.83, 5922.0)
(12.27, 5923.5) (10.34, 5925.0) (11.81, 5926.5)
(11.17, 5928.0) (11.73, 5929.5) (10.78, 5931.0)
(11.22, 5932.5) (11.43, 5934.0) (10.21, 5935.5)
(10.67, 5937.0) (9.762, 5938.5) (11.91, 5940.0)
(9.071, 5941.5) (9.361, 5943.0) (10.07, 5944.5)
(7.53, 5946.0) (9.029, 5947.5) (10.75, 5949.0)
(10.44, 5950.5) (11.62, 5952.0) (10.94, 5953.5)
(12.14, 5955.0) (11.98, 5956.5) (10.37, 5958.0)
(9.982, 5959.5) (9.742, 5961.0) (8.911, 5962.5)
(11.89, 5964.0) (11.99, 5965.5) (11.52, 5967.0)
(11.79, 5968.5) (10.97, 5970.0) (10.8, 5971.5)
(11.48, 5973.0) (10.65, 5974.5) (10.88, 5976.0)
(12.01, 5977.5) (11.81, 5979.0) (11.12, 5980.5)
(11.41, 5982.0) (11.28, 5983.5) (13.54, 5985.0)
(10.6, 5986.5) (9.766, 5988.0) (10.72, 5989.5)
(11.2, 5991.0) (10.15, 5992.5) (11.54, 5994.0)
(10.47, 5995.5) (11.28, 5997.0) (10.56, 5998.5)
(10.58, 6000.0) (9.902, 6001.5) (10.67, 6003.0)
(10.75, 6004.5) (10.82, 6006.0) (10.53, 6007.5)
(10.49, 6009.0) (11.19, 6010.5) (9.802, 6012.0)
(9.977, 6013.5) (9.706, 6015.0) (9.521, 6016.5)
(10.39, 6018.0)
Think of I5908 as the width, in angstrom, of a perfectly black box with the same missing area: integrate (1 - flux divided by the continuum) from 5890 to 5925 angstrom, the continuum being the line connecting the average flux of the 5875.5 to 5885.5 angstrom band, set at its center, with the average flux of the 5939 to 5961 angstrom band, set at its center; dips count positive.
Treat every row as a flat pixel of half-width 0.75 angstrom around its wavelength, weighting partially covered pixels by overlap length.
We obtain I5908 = 3.0 angstrom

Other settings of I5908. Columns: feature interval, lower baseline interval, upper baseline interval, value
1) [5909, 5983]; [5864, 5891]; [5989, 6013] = 0.66 angstrom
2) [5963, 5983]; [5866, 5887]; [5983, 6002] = -0.76 angstrom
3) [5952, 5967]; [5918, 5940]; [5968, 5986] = 0.41 angstrom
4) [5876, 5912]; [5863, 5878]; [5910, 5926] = 1.89 angstrom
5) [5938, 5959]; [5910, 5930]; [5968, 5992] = 1.02 angstrom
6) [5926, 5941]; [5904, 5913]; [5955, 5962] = -0.68 angstrom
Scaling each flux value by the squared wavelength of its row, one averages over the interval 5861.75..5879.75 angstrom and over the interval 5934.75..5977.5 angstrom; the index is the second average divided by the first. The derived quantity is 0.9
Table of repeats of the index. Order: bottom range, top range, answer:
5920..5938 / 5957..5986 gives 1.02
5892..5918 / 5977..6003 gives 1.11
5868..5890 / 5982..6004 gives 1.03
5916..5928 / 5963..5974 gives 1.06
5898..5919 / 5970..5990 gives 1.09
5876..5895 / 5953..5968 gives 1.08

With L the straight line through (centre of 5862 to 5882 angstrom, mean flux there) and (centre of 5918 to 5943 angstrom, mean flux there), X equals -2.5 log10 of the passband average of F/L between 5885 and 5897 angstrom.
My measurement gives 0.25 mag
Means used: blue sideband 11.6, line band 9.06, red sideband 10.8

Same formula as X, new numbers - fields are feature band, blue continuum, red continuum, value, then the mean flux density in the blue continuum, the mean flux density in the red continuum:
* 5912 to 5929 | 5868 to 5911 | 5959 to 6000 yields 0.01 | 10.6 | 11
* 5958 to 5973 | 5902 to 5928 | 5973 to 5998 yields 0.01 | 10.6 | 11.2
